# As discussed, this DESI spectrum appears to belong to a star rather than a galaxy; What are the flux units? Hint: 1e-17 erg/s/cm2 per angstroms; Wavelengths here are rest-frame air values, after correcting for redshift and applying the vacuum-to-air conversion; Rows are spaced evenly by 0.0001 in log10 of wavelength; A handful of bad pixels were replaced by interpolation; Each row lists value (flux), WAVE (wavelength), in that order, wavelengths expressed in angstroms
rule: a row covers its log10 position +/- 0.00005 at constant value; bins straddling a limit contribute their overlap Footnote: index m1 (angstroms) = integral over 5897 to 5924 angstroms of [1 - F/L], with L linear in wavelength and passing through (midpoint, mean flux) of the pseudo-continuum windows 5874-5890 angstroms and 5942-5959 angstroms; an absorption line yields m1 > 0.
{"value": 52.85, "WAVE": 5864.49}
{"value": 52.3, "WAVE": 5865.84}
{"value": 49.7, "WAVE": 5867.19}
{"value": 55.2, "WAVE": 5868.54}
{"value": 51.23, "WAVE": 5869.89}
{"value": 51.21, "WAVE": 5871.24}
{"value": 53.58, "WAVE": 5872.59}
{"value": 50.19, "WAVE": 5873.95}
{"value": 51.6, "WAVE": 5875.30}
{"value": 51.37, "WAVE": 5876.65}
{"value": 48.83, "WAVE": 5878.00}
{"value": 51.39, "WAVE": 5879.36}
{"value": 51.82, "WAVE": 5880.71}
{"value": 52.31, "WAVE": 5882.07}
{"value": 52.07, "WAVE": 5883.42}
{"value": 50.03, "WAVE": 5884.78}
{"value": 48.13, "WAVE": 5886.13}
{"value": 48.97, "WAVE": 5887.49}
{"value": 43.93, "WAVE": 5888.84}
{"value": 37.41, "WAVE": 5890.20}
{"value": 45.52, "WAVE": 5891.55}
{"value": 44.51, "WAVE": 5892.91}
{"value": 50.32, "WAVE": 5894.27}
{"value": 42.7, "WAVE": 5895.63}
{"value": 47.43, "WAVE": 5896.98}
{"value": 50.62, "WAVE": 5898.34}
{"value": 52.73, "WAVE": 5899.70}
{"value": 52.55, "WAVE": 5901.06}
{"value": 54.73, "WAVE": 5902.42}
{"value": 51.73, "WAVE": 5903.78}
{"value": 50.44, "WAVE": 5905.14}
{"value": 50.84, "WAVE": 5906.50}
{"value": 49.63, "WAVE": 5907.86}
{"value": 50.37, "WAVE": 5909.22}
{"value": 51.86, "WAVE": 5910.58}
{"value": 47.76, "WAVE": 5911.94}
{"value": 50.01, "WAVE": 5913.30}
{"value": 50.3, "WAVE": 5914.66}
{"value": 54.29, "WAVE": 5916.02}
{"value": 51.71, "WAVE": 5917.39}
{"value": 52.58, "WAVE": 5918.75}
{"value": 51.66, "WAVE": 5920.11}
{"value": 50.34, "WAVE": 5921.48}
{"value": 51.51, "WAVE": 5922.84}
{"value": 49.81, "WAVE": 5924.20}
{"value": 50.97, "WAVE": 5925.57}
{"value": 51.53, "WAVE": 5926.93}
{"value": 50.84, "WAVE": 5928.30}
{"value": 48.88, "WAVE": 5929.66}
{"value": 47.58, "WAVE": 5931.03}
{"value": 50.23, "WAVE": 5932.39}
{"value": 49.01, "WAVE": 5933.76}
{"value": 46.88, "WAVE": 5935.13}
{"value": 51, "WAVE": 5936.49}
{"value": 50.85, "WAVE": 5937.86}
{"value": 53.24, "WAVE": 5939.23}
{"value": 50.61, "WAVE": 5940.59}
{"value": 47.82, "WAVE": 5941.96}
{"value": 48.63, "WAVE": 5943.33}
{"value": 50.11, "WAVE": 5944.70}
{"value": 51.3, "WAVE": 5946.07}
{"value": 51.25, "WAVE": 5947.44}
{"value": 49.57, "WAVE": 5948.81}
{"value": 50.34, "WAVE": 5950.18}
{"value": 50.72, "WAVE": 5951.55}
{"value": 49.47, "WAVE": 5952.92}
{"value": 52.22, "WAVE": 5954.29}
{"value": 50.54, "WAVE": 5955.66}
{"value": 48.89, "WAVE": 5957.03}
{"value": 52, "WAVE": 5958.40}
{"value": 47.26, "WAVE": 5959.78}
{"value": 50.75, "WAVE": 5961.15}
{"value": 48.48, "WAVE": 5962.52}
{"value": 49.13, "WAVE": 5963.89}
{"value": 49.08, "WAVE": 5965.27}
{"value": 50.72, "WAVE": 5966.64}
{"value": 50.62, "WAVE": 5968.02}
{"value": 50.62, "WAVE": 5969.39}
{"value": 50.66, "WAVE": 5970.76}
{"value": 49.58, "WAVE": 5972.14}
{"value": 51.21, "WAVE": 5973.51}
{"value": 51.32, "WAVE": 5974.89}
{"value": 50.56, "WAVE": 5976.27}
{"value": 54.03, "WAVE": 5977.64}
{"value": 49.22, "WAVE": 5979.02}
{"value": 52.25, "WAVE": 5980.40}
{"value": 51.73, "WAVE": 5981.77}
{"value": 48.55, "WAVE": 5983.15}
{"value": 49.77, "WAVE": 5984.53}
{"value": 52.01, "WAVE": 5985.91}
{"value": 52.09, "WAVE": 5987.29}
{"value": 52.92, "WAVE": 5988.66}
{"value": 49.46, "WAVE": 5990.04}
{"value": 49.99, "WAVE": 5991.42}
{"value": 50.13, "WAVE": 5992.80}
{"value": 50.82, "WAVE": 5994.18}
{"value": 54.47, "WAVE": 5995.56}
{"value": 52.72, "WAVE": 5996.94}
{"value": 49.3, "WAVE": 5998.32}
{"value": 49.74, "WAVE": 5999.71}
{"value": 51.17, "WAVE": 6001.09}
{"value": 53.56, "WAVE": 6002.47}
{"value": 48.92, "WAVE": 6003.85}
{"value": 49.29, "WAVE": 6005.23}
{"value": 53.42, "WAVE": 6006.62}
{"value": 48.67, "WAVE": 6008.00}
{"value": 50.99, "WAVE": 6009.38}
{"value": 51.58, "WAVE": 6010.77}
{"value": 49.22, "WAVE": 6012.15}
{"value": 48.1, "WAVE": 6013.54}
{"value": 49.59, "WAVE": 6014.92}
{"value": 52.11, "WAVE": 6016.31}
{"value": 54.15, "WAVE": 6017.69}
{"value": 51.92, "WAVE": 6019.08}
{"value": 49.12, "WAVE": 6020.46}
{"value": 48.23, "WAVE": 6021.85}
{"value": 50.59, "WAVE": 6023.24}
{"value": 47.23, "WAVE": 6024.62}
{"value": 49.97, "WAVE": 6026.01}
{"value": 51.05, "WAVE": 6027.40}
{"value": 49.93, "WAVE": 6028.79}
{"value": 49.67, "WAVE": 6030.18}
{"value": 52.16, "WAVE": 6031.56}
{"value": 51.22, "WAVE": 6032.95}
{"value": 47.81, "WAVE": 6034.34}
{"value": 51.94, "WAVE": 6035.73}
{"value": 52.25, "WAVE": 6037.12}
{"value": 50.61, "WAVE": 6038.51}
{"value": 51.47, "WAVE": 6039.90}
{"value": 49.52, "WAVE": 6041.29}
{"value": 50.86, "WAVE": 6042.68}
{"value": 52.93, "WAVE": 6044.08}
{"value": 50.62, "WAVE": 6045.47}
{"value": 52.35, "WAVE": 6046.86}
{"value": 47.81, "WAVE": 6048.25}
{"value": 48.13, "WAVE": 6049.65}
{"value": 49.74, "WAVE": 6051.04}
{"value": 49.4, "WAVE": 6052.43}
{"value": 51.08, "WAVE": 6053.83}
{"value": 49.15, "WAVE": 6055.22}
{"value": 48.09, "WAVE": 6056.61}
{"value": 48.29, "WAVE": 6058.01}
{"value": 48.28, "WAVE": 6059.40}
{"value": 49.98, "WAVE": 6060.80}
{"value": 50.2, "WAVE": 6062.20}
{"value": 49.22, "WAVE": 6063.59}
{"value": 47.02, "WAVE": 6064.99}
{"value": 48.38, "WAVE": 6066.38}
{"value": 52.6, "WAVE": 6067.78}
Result -0.7 angstroms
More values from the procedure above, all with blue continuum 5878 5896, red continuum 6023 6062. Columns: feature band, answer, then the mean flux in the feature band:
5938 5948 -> -0.4 angstroms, 50.4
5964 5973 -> -0.2 angstroms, 50.2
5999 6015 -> -0.3 angstroms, 50.4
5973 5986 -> -0.5 angstroms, 51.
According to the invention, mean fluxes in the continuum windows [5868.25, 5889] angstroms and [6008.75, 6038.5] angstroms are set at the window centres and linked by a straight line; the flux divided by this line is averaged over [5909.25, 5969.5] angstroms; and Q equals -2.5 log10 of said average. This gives 0.01 mag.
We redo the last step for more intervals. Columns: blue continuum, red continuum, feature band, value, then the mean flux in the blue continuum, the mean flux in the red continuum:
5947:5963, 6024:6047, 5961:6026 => -0.005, 50.1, 50.6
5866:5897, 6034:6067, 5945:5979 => -0.020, 49.2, 49.8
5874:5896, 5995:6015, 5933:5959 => -0.015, 48.3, 50.7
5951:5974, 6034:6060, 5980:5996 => -0.022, 50.1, 50.1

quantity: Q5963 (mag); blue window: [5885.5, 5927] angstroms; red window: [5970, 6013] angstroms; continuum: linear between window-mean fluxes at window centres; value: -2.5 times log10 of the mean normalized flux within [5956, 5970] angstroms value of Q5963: 0.02 mag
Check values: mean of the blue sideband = 49.6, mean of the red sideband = 50.9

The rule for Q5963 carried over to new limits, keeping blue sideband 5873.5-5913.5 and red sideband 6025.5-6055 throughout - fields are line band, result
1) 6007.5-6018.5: -0.01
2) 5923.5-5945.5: 0.00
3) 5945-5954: -0.02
